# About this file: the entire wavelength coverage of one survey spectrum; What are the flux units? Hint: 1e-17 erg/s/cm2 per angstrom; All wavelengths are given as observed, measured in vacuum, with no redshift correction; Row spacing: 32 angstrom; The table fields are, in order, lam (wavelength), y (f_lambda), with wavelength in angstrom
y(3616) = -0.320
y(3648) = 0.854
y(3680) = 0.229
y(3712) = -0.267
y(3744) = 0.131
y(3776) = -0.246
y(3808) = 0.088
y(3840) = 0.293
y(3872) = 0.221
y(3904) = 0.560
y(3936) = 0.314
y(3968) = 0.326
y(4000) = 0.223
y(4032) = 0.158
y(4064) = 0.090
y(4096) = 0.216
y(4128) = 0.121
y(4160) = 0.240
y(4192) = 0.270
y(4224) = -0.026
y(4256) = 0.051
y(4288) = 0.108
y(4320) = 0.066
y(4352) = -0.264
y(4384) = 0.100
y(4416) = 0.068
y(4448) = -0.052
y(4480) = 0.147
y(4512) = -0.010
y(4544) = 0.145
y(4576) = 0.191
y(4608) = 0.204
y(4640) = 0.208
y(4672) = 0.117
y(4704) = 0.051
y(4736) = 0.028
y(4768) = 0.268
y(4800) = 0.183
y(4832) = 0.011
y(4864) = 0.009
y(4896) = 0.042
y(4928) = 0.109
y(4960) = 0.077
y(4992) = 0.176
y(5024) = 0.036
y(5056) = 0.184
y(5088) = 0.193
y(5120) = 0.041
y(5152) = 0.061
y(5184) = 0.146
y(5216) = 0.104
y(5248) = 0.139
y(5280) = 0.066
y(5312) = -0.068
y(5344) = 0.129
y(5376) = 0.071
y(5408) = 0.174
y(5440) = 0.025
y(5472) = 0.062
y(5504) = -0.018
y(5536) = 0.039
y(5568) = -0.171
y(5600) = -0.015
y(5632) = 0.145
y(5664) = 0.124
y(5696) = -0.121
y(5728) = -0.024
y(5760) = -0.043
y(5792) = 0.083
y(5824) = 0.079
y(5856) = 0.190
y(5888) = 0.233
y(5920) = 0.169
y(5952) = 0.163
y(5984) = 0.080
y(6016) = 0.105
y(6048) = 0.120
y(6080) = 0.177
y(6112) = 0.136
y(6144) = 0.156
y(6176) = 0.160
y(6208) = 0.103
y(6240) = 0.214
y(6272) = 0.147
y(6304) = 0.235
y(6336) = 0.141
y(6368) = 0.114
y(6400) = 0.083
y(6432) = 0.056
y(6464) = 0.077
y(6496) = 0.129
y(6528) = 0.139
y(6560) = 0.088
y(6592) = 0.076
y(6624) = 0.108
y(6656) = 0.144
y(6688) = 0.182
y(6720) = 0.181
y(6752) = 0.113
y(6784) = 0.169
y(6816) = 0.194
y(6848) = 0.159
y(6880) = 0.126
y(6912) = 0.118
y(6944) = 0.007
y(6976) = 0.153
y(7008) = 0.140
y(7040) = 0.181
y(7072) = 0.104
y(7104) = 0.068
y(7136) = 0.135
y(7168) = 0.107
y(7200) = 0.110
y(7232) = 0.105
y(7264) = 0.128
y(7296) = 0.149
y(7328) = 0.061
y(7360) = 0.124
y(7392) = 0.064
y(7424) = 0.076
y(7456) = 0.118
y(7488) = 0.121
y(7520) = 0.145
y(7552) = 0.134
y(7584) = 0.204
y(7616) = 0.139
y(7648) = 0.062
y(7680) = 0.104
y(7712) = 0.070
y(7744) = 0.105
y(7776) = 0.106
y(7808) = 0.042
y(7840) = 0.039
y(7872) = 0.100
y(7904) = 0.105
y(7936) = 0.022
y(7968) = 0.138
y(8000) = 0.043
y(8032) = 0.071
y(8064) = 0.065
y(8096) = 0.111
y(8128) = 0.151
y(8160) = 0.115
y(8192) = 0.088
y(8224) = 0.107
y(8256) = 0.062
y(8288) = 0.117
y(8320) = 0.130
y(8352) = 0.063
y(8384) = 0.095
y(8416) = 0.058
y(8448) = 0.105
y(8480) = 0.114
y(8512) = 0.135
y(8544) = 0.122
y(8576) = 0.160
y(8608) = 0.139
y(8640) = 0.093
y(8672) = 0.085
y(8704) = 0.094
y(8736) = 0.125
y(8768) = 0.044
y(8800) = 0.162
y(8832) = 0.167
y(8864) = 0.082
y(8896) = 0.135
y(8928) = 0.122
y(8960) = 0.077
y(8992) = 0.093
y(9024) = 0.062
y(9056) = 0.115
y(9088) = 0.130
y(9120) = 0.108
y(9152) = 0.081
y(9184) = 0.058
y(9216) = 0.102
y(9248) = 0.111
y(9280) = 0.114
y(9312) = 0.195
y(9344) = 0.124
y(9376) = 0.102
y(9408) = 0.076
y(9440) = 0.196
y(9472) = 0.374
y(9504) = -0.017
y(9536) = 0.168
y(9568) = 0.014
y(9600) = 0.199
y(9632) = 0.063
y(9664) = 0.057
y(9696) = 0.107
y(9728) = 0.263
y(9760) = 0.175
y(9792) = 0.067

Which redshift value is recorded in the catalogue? 1.541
